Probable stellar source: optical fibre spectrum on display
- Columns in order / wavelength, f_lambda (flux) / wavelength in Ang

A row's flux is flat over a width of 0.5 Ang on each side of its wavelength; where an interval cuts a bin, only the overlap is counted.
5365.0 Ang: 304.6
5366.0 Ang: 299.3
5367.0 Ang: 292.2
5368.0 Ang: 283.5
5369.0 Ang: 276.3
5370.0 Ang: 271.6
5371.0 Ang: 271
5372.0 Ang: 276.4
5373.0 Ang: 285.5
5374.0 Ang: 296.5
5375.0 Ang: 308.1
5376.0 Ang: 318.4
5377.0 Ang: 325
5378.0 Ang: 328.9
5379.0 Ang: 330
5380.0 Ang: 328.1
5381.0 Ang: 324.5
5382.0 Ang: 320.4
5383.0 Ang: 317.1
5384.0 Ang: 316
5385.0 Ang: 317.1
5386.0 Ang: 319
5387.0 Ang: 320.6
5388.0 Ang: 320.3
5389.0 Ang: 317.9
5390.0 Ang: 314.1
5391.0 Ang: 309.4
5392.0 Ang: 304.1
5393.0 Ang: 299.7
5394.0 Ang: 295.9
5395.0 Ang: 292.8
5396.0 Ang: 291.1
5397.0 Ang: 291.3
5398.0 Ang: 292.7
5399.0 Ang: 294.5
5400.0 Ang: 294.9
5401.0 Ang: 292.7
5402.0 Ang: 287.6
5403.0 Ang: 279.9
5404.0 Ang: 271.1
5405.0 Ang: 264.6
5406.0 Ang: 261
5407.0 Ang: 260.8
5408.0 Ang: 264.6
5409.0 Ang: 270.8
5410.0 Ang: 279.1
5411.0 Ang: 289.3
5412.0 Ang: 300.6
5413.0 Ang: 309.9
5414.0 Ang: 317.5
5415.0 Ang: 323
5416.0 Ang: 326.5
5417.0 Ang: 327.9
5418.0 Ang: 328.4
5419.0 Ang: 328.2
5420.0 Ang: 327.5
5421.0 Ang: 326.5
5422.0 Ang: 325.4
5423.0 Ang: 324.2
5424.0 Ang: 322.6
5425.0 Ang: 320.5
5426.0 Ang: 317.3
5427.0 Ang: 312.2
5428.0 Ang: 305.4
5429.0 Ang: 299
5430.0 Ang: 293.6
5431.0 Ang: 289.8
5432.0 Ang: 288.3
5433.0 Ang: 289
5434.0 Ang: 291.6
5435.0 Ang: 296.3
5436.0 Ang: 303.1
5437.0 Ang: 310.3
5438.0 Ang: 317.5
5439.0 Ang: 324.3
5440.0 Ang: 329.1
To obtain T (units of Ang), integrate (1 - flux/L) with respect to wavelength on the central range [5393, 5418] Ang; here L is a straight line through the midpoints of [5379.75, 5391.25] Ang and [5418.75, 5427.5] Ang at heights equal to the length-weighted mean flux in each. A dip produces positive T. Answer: 2.3 Ang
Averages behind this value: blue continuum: 319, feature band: 292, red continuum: 323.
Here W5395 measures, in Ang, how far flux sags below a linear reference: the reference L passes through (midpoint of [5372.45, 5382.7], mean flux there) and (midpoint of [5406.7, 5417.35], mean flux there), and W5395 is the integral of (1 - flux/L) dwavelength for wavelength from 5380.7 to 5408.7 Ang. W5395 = 0.90 Ang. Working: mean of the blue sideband 316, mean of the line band 297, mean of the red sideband 298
